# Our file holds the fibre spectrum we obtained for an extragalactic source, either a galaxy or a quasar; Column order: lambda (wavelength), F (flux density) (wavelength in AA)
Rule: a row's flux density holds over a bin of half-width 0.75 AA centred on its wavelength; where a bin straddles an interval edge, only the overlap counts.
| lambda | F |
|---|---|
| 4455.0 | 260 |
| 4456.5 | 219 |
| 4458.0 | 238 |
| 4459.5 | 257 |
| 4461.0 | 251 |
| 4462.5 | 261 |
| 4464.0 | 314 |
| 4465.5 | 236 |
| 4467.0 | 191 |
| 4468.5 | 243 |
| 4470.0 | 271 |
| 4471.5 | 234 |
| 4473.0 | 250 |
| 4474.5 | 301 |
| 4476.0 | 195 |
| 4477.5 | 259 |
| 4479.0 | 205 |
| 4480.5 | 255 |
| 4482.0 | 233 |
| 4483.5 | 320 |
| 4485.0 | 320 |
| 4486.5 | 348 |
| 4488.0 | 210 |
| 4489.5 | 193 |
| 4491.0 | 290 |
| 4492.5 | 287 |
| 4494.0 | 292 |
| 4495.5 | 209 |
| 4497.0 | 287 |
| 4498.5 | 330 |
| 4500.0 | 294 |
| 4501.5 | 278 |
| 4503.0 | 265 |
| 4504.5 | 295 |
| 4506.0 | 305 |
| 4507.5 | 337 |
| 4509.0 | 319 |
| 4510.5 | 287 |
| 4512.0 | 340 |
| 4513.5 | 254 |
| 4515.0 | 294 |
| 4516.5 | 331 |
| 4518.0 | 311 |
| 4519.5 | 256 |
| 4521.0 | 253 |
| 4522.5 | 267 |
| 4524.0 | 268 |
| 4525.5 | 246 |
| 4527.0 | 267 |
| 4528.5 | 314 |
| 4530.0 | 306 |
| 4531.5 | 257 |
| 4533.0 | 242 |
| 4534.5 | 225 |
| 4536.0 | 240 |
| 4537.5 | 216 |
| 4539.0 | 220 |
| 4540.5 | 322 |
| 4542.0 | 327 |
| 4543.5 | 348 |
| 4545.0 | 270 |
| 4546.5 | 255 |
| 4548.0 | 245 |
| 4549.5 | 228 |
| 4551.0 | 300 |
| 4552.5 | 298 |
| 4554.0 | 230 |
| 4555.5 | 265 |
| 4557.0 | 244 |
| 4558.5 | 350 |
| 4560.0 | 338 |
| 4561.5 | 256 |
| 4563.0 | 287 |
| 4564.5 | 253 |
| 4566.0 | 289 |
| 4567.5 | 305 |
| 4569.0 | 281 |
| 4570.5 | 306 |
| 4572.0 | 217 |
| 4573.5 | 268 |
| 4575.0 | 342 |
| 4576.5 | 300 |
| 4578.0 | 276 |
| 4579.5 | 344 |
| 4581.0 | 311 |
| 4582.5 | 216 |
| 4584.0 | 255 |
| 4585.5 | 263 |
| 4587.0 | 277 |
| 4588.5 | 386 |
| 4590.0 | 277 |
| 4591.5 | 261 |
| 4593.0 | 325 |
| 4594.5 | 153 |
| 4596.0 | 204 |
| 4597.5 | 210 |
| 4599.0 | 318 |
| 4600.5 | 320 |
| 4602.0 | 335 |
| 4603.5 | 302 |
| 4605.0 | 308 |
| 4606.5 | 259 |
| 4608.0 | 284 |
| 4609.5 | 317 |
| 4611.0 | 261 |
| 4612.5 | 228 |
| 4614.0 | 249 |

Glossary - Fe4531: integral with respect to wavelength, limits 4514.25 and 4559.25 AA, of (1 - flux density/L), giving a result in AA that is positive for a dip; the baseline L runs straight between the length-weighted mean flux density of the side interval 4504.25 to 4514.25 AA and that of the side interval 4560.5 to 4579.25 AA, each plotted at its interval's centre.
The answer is 3.46 AA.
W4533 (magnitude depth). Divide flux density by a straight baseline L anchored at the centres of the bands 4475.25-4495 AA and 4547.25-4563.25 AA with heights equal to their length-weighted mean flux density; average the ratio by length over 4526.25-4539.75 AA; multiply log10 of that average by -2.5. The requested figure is 0.07 mag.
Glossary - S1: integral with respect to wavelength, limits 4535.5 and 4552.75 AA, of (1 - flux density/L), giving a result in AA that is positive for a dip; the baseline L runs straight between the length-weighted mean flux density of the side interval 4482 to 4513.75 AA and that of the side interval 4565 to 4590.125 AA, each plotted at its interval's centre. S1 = 1.0 AA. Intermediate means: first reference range 288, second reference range 289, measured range 272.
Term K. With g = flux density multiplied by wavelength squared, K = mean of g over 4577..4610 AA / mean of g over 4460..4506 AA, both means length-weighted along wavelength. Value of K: 1.12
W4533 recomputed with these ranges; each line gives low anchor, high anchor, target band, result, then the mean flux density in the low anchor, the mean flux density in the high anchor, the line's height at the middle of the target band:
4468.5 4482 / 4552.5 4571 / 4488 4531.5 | -0.09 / 245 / 284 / 261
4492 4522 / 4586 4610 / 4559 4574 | 0.02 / 291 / 283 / 286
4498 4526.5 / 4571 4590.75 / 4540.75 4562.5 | 0.02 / 290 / 287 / 289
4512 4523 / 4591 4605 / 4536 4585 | 0.00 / 285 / 272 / 278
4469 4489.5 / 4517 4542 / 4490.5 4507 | -0.09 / 259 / 266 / 262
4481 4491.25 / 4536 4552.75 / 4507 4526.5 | -0.06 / 272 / 273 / 273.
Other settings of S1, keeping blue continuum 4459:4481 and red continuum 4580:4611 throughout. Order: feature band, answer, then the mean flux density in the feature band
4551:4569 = -0.90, 284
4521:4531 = -0.52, 276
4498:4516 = -2.99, 300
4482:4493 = -1.11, 278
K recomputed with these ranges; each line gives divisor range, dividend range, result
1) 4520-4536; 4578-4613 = 1.09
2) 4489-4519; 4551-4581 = 1.02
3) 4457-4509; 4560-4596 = 1.09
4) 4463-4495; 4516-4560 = 1.08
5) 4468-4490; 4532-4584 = 1.12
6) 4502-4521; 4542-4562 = 0.96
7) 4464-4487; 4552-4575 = 1.13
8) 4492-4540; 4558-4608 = 1.05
